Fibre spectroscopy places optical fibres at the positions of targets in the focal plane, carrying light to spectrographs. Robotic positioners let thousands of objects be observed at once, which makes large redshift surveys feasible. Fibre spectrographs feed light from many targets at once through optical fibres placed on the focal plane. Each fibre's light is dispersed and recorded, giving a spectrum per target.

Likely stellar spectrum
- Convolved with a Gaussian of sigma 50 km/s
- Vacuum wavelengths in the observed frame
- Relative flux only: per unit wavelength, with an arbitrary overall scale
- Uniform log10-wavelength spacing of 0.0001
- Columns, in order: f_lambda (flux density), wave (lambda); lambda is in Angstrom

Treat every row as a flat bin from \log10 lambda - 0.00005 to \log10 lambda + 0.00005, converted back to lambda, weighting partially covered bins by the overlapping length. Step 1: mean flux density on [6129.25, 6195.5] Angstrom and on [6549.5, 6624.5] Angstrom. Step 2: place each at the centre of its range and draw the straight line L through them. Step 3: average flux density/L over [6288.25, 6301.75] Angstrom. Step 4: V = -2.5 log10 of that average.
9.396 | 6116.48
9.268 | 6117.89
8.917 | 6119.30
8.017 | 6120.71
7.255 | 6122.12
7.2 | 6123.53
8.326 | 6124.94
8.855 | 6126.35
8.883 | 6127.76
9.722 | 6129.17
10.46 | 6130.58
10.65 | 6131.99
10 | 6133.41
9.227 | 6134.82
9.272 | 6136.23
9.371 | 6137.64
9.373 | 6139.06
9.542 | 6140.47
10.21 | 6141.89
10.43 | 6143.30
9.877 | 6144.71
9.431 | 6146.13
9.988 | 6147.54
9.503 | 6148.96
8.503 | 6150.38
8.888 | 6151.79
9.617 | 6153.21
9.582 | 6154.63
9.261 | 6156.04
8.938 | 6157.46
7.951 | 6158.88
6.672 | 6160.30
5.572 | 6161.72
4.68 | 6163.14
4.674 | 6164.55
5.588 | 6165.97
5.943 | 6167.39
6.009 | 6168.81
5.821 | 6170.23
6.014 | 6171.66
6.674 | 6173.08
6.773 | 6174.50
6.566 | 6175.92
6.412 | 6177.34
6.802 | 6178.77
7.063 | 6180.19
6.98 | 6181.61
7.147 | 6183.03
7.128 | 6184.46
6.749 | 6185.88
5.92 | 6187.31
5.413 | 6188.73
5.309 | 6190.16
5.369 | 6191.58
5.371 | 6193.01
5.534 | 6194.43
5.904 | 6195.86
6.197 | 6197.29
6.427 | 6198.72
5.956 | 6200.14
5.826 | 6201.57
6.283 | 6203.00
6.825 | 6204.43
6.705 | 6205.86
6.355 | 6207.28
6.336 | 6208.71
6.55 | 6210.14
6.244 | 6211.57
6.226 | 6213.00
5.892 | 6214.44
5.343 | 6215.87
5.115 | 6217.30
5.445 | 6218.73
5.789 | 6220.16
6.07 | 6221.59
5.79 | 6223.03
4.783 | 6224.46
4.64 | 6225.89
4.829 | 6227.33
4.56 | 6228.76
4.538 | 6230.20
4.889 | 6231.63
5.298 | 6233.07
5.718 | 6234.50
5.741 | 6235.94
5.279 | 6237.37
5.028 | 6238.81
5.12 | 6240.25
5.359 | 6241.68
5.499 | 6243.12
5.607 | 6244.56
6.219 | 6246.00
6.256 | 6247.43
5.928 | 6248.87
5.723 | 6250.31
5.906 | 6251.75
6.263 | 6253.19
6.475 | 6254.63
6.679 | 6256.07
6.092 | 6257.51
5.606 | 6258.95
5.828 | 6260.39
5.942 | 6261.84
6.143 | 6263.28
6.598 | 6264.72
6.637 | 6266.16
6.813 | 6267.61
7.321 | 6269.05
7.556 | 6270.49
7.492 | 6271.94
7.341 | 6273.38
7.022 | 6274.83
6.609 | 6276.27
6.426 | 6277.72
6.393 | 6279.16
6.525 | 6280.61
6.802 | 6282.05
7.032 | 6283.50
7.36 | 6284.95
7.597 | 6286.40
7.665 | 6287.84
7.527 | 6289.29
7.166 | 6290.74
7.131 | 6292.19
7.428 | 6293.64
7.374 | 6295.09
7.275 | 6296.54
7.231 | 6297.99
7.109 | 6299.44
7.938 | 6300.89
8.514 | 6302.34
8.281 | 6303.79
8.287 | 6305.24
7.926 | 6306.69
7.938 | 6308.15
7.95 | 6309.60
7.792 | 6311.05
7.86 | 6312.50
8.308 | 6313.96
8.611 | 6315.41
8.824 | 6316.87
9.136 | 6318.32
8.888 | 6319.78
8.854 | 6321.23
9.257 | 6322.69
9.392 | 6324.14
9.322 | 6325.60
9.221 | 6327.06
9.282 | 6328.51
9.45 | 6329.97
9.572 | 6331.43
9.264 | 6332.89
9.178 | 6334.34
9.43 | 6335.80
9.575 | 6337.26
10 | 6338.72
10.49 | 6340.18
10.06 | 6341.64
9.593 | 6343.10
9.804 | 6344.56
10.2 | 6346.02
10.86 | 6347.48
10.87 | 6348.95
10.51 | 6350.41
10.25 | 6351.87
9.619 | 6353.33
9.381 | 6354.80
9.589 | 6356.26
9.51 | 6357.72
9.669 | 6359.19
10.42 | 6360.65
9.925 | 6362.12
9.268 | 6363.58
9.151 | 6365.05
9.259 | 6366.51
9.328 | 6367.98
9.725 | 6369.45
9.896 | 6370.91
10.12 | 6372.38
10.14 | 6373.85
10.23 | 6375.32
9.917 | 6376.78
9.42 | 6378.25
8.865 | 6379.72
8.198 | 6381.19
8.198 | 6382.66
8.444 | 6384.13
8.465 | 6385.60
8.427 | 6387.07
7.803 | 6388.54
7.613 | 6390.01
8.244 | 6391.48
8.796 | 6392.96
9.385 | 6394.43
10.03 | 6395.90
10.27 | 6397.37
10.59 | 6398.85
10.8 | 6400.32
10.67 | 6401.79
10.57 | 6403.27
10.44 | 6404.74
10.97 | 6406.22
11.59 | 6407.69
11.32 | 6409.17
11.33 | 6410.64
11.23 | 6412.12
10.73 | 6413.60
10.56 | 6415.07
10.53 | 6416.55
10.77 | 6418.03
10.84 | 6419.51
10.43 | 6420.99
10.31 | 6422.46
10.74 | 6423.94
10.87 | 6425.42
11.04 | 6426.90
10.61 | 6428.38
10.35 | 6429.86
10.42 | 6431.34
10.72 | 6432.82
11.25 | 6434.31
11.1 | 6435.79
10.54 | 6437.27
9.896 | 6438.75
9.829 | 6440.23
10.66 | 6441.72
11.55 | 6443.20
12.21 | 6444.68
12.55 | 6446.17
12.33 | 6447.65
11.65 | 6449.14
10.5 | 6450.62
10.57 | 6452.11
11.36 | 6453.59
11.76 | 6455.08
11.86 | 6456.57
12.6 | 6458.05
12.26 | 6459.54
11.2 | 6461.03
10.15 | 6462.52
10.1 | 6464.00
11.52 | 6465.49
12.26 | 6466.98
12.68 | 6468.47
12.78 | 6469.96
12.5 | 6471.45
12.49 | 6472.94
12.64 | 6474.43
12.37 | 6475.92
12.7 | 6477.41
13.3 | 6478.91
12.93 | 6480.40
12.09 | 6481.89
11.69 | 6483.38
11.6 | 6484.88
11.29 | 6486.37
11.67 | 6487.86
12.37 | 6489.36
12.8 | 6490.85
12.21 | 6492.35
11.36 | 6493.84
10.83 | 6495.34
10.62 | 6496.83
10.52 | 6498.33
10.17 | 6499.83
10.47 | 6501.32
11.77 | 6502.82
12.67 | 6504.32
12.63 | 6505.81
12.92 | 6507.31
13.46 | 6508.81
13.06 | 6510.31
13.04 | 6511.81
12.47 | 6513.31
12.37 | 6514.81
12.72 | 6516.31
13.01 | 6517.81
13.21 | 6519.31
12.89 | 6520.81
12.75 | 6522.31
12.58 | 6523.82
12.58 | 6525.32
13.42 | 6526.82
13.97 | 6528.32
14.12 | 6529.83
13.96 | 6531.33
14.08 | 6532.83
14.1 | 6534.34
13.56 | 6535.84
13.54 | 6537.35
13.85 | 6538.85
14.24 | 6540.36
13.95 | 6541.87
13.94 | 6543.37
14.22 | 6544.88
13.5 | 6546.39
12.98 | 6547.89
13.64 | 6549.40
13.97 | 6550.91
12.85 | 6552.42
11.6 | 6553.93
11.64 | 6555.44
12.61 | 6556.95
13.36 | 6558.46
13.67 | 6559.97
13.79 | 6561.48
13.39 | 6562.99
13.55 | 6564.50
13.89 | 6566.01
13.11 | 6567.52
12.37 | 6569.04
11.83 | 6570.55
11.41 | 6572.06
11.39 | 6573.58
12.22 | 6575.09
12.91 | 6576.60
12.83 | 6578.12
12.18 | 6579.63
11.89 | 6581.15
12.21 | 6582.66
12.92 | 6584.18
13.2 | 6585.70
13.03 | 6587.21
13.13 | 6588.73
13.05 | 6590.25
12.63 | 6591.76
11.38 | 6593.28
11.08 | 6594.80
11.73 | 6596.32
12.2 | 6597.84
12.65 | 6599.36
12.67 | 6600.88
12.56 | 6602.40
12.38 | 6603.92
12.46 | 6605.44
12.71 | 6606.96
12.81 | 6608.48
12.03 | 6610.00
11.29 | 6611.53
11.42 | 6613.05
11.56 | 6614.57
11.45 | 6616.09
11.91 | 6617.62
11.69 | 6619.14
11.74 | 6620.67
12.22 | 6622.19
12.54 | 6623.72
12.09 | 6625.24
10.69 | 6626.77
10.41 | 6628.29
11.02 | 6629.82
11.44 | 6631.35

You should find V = 0.24 mag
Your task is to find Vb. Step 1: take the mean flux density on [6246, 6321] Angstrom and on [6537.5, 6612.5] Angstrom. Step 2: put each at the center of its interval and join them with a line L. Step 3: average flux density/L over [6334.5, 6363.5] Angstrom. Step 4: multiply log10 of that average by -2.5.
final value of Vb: -0.179 mag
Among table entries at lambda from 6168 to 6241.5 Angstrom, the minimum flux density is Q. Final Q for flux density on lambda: 4.538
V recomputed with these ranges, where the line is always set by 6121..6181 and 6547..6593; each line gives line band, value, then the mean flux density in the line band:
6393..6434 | 0.04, 10.6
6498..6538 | -0.06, 12.8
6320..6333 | 0.09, 9.28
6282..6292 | 0.30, 7.33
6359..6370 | 0.10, 9.59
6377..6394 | 0.26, 8.47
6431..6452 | 0.03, 11.1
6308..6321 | 0.18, 8.41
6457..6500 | -0.01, 11.9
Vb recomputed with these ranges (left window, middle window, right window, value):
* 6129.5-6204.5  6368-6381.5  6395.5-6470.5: 0.07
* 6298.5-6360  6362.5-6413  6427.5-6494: 0.07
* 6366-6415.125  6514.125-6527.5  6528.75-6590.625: -0.04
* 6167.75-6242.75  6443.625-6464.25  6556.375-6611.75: -0.13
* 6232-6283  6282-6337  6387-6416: -0.09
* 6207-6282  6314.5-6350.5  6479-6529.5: -0.18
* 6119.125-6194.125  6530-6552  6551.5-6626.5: -0.16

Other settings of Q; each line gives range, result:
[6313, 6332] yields 8.308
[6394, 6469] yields 9.385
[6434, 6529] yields 9.829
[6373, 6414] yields 7.613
